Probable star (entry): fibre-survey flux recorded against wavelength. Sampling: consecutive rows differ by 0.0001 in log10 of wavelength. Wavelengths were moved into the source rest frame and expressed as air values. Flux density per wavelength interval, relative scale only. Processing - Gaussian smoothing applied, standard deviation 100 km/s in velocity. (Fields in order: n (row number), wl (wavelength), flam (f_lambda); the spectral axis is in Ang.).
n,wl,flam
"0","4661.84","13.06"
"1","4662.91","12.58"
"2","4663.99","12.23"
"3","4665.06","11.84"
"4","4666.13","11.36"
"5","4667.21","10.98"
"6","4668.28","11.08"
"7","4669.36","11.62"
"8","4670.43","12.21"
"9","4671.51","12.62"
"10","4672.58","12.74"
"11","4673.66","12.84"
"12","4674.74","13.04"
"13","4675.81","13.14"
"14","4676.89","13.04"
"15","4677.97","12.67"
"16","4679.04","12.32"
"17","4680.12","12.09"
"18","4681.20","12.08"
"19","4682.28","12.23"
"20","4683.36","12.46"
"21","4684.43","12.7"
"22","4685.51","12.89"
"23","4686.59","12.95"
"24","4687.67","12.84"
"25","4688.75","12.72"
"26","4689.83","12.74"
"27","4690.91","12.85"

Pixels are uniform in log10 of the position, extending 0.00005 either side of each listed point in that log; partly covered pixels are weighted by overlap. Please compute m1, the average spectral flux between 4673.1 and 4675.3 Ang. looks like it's 12.9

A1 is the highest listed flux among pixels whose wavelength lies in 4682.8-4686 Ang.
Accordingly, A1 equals 12.89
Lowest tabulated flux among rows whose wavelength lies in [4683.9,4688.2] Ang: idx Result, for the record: 12.7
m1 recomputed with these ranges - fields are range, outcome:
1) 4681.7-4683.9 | 12.4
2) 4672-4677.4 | 13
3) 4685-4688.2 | 12.9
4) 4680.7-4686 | 12.5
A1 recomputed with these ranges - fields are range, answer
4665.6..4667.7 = 11.36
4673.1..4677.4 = 13.14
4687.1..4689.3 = 12.84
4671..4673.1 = 12.74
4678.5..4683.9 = 12.46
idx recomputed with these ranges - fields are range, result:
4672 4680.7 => 12.09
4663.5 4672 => 10.98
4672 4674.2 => 12.74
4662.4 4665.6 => 11.84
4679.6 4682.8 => 12.08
